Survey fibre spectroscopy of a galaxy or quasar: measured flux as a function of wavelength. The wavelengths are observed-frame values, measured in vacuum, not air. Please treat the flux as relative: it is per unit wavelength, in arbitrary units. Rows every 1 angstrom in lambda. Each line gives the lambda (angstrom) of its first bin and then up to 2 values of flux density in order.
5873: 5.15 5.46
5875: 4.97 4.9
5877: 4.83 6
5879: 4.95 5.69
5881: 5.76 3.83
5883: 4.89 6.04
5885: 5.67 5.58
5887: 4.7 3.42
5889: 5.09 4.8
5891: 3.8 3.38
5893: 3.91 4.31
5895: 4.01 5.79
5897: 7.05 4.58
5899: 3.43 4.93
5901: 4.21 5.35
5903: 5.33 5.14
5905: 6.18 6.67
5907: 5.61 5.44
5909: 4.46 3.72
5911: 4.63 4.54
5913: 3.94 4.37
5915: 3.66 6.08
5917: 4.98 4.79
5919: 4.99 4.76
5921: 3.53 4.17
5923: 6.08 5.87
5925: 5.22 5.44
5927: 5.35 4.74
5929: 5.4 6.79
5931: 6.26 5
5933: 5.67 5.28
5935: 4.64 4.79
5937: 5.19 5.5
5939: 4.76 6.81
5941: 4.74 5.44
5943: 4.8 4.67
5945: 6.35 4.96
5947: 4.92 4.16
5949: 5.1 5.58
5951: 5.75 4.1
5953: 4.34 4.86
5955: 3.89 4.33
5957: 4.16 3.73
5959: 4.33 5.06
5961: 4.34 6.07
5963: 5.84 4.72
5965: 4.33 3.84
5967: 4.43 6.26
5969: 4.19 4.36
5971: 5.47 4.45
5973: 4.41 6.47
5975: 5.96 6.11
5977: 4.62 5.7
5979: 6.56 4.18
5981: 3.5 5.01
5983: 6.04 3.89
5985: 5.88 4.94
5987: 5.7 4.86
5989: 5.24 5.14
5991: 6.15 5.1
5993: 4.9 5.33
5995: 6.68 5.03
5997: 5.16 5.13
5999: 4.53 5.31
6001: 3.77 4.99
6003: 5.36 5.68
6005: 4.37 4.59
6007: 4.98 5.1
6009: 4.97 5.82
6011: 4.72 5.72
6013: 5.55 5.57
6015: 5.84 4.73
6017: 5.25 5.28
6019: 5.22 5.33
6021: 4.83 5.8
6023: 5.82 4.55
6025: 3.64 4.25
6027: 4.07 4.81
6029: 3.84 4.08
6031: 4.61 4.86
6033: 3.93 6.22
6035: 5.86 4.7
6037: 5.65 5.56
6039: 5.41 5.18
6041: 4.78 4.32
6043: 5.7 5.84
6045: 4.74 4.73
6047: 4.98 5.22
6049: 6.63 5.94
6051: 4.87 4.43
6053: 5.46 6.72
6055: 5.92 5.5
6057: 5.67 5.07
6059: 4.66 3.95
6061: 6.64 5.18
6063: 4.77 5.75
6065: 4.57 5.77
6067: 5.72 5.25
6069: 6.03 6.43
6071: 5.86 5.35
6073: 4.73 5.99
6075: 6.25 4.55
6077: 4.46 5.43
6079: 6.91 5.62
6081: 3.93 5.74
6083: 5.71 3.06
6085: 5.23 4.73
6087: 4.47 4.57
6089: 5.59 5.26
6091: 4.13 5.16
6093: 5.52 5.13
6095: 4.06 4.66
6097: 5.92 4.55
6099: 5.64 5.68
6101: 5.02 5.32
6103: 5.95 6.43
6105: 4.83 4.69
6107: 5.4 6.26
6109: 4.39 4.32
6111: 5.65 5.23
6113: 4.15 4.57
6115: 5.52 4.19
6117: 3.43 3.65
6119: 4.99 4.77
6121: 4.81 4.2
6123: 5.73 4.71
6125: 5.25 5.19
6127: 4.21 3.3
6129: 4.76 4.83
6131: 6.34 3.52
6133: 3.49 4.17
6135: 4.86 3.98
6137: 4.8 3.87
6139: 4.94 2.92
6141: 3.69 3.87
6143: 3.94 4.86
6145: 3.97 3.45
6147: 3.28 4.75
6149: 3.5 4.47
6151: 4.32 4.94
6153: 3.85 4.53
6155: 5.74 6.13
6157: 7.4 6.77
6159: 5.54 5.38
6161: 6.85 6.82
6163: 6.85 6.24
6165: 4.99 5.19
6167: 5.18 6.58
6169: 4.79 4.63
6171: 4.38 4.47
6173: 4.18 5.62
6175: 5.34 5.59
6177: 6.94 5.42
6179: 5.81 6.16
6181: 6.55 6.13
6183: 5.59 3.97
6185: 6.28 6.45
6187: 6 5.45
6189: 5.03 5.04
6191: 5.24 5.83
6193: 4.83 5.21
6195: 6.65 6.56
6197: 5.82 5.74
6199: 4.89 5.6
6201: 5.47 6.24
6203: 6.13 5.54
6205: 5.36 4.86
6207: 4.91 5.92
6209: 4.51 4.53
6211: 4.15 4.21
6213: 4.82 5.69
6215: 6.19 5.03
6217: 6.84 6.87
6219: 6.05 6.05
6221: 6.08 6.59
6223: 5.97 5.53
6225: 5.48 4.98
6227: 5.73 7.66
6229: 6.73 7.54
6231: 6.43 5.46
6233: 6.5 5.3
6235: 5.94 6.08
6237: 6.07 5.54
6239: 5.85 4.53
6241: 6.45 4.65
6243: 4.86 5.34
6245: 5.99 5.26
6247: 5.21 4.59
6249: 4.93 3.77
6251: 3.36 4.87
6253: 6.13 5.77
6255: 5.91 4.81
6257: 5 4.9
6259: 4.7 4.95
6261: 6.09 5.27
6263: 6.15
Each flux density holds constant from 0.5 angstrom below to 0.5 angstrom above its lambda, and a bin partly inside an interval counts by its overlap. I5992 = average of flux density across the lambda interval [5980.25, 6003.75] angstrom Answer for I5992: 5.11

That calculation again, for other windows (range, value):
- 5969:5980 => 5.3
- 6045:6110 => 5.27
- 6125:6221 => 5.2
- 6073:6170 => 4.94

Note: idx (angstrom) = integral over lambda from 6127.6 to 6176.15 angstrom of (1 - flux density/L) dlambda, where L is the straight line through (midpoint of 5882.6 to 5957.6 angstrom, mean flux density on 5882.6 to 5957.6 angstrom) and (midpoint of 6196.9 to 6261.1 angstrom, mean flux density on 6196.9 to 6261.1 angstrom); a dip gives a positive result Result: 4.8 angstrom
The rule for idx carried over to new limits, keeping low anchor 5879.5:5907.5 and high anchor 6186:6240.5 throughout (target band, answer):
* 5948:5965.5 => 1.34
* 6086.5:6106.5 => 1.11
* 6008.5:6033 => 1.46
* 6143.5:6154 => 2.63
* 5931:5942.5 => -0.53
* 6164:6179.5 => 0.82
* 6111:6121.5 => 1.71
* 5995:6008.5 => 0.59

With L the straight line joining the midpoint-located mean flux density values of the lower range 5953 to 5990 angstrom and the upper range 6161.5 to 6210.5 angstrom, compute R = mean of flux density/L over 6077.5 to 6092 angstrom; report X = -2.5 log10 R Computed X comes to 0.05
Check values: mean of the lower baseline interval 4.93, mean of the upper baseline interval 5.54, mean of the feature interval 5.03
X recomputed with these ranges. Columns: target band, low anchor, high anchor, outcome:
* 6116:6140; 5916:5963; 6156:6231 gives 0.23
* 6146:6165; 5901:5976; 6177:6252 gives 0.03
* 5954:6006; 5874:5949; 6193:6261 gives 0.03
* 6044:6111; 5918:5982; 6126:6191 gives -0.05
